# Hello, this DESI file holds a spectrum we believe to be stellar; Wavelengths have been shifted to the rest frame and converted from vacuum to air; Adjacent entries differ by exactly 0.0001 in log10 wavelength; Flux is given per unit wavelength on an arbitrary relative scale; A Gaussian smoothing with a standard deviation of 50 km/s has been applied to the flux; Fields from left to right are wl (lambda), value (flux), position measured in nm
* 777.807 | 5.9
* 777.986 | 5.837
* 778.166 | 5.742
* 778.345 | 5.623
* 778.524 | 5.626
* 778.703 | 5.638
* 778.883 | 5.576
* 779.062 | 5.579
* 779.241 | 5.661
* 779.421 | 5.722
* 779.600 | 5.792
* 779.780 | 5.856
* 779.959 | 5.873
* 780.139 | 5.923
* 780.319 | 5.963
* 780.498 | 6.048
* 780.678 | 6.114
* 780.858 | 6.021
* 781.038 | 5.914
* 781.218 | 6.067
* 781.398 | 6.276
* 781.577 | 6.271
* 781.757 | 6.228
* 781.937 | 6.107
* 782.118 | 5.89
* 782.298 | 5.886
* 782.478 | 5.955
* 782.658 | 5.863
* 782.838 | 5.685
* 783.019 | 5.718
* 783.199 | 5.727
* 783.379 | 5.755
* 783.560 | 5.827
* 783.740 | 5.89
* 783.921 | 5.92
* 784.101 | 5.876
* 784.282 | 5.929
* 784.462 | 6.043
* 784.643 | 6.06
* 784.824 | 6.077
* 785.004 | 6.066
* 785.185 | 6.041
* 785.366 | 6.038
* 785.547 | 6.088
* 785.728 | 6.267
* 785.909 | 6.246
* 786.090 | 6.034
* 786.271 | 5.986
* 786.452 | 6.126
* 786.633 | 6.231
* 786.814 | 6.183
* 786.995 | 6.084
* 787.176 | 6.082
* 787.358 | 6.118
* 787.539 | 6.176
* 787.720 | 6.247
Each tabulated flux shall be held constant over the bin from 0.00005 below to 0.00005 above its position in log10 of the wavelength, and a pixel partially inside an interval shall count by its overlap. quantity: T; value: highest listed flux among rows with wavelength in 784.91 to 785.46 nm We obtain 6.066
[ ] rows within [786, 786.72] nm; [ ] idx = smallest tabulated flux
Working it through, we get 5.986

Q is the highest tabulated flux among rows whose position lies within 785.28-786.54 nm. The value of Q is 6.267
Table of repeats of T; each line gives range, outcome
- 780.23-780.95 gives 6.114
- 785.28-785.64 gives 6.088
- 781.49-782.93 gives 6.271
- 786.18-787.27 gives 6.231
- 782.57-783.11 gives 5.863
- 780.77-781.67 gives 6.276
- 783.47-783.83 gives 5.89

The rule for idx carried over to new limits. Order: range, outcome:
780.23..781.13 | 5.914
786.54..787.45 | 6.082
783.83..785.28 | 5.876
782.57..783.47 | 5.685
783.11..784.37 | 5.727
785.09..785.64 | 6.038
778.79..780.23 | 5.576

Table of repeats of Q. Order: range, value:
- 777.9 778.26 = 5.837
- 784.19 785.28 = 6.077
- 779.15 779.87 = 5.856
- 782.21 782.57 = 5.955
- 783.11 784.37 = 5.929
